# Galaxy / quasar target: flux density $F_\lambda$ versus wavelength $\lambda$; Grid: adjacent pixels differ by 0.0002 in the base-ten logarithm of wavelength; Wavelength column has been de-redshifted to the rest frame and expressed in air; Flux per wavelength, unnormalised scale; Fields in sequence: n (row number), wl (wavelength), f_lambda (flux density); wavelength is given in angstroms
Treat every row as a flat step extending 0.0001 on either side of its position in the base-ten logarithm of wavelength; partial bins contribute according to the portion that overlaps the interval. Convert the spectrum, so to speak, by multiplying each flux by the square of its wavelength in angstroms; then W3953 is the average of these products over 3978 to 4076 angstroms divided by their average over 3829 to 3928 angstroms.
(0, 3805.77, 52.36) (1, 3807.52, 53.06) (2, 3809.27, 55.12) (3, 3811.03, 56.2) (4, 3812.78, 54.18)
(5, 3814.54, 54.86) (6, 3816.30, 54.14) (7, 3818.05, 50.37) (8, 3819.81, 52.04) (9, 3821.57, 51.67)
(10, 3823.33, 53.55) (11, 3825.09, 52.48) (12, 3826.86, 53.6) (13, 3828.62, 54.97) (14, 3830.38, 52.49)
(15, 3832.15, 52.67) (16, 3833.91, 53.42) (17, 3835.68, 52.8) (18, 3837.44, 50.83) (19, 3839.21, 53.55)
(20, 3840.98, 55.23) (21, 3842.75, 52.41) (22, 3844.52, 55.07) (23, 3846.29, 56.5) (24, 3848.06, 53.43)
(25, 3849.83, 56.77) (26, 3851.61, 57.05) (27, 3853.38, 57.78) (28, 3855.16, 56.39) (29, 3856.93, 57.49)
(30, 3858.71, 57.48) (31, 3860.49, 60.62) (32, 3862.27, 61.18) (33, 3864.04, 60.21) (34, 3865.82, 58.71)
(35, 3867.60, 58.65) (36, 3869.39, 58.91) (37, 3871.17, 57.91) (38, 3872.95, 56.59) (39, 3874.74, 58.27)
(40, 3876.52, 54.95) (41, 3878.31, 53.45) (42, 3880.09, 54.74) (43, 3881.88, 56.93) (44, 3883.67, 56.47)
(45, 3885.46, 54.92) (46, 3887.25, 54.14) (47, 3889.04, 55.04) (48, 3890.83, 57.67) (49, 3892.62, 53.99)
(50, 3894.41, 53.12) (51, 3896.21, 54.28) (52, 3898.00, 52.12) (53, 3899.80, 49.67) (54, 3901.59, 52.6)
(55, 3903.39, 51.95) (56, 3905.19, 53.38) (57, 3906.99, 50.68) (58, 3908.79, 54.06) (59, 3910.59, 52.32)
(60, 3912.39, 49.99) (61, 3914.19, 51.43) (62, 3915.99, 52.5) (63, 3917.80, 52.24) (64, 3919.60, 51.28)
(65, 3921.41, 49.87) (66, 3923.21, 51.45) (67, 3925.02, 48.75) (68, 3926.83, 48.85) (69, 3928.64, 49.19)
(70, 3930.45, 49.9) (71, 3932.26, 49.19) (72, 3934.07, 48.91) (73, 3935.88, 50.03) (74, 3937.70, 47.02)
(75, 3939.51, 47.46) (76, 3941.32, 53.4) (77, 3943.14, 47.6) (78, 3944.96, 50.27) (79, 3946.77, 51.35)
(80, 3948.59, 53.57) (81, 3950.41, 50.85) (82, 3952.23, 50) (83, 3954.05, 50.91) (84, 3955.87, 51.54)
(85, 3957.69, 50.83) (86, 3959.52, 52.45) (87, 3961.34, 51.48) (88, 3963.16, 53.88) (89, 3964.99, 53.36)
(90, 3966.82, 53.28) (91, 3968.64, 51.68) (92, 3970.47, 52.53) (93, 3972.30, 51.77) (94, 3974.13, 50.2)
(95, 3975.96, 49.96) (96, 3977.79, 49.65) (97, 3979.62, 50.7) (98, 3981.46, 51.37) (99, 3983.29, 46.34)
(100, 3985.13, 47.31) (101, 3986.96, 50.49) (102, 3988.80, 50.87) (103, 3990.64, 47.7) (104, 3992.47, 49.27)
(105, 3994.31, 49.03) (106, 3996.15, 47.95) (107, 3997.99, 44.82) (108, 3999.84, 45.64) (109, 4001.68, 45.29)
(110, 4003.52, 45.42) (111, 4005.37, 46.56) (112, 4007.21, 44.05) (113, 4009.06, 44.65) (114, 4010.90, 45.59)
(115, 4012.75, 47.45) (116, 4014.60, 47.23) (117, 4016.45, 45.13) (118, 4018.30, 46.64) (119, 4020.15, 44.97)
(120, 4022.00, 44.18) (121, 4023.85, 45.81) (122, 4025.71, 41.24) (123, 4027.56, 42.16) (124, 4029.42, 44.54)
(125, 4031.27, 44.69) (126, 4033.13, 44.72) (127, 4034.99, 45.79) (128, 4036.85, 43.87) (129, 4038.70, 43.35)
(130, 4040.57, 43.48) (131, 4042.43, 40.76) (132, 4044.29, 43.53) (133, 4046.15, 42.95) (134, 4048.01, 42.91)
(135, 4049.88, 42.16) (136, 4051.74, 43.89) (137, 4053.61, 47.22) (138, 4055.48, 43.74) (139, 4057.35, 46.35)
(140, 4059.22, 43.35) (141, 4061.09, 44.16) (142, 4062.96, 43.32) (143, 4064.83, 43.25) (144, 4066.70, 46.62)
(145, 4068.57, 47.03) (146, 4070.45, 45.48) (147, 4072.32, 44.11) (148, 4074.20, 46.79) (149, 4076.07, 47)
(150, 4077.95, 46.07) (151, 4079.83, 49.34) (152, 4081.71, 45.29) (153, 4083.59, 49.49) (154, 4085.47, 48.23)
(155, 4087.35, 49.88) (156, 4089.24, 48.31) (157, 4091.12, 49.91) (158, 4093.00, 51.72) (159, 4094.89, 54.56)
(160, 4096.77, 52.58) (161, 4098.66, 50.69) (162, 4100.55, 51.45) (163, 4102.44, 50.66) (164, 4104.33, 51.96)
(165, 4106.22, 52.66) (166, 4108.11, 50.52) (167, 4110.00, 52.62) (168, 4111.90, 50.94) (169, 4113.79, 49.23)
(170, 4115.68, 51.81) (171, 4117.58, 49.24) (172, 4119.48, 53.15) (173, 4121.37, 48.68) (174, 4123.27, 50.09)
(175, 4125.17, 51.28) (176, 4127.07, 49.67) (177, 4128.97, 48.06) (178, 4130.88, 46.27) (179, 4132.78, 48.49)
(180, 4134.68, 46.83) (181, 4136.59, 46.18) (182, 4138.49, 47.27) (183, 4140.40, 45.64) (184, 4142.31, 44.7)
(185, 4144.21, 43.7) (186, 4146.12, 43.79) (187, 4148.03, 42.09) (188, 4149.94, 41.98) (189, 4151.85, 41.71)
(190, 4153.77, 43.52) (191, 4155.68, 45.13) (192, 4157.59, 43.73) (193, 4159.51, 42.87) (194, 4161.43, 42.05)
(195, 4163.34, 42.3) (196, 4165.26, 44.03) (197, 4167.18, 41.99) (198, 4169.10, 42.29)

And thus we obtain 0.90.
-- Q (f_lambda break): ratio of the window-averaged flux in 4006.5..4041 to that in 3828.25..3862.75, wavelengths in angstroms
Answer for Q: 0.81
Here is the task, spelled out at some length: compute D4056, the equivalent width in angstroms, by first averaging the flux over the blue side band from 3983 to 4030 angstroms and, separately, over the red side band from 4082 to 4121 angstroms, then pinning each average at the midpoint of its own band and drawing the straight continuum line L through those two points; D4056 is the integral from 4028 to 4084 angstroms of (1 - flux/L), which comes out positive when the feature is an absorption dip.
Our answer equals 4.4 angstroms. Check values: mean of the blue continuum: 46.2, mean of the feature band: 44.8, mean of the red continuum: 50.9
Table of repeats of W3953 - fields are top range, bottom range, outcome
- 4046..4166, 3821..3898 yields 0.96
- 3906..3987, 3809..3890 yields 0.96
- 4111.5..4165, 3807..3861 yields 0.99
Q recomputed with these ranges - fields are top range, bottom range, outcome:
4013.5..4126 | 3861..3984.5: 0.90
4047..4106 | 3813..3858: 0.88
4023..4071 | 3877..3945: 0.85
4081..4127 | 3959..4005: 1.02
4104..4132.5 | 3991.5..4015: 1.09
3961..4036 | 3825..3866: 0.86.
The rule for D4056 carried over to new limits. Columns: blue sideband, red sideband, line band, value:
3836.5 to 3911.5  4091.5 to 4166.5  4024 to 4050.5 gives 3.74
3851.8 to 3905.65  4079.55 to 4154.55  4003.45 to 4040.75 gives 4.85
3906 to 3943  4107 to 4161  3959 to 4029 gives 1.77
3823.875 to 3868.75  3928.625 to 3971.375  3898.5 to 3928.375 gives 0.74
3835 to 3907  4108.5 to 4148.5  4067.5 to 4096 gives 0.73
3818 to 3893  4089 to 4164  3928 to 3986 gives 2.31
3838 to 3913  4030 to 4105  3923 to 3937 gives 0.92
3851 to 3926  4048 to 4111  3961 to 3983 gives 0.10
